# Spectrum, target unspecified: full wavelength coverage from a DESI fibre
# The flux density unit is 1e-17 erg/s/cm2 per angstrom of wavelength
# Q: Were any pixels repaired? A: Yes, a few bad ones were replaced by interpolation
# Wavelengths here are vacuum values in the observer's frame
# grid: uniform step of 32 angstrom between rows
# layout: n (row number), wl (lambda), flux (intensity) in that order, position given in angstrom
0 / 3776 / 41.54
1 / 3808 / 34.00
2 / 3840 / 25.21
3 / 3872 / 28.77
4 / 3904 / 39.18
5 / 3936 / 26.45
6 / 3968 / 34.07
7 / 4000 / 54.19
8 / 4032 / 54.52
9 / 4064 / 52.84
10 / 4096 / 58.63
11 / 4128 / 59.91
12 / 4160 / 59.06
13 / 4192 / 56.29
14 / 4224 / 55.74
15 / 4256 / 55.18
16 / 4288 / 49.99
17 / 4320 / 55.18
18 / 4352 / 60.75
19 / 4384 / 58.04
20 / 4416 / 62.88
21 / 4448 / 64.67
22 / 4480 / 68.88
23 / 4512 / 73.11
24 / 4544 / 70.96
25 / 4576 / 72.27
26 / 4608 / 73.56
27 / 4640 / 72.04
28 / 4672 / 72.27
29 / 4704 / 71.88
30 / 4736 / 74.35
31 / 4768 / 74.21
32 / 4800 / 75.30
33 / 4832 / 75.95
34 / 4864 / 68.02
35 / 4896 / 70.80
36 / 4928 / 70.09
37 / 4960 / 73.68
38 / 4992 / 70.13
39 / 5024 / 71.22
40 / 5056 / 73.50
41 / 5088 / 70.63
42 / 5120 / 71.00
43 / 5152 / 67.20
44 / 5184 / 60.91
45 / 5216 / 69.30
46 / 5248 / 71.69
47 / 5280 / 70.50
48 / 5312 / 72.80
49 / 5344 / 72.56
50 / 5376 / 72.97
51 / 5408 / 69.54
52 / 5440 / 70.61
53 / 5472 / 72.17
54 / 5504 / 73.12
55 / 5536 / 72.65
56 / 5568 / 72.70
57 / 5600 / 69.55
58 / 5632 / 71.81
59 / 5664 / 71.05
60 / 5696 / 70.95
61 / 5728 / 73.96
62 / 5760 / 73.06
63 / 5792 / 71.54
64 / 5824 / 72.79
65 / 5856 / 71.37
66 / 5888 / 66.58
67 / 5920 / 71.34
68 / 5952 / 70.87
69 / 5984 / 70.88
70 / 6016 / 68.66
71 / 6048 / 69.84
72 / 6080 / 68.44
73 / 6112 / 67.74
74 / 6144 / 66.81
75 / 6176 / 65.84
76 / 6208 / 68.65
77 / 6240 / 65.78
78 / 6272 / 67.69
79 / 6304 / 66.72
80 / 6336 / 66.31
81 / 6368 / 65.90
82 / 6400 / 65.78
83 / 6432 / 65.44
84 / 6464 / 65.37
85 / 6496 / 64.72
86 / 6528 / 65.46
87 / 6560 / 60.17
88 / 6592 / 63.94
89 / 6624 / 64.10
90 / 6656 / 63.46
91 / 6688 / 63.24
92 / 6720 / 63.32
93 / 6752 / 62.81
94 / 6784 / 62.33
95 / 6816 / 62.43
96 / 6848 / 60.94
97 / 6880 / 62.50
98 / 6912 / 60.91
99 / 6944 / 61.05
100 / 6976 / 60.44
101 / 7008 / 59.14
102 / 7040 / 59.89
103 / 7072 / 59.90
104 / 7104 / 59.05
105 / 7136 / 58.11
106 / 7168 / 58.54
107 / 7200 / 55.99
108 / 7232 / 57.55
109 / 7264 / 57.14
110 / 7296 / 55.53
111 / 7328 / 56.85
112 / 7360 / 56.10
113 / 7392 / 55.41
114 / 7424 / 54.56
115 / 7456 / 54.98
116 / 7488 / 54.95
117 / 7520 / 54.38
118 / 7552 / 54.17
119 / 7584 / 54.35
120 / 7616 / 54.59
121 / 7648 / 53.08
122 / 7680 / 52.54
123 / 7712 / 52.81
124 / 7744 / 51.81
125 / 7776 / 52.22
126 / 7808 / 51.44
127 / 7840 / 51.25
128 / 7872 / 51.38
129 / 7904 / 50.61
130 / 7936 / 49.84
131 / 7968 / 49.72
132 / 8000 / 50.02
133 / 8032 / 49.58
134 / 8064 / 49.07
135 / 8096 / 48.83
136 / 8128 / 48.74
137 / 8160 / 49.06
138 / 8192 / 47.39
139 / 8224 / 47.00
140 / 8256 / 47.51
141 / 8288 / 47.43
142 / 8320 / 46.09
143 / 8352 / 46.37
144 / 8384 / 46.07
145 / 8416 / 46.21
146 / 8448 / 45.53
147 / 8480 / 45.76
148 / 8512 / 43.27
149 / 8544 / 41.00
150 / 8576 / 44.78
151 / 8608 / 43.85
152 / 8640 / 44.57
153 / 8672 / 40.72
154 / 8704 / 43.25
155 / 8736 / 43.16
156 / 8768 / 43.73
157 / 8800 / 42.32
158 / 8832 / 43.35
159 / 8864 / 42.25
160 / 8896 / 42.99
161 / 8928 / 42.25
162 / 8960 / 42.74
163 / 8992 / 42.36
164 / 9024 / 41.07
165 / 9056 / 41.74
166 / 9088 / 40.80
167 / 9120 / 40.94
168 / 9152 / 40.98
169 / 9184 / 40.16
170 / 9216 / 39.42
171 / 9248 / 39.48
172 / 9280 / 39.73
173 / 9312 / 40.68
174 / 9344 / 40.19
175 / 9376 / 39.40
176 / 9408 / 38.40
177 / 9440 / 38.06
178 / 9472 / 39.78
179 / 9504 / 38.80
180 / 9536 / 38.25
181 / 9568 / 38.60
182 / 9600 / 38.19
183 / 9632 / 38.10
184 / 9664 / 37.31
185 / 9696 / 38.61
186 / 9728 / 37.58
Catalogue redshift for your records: 0.00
